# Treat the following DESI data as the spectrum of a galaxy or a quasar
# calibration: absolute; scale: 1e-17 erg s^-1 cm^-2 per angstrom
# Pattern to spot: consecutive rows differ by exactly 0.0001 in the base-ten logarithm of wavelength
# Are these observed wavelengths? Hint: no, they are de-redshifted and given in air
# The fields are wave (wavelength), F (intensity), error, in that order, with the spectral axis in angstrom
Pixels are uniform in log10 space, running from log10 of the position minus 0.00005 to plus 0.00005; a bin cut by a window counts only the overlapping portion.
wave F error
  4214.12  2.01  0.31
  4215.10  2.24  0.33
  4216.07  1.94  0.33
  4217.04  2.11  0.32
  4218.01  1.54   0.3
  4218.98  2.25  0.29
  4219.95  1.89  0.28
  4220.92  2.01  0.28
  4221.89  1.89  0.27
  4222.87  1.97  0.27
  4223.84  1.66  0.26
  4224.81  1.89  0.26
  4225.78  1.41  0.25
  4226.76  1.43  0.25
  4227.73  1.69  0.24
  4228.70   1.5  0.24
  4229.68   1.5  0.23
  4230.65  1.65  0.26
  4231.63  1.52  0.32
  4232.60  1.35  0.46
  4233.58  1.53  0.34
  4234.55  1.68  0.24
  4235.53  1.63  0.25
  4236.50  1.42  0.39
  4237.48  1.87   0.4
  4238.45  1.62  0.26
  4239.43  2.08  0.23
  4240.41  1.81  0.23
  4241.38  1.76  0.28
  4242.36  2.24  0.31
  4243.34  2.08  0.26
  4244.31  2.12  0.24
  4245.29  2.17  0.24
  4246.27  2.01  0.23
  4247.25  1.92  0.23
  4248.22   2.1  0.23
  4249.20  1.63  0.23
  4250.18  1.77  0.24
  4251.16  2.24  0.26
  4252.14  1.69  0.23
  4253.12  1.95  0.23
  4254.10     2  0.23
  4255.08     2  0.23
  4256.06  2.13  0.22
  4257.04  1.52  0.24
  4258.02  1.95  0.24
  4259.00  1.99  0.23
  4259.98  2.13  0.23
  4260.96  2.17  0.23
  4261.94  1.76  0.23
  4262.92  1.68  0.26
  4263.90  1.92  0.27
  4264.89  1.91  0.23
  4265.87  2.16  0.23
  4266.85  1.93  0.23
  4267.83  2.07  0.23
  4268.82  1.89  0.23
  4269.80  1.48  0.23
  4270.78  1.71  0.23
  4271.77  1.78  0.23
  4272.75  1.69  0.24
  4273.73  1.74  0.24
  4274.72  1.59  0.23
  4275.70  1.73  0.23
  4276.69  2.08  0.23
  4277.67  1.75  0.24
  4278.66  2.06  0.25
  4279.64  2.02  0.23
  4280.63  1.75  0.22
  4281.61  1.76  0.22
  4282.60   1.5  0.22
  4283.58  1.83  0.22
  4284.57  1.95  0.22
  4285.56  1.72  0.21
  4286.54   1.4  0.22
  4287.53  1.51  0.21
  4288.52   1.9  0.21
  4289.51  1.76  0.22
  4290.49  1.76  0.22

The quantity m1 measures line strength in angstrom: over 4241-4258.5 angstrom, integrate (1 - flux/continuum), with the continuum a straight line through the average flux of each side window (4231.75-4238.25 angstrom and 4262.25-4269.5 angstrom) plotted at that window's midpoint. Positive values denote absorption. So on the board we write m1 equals -2.2 angstrom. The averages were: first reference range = 1.58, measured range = 1.96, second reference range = 1.92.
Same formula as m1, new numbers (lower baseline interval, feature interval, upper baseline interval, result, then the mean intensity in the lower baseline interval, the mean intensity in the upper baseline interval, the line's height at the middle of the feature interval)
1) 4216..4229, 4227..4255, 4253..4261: 1.35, 1.8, 1.97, 1.89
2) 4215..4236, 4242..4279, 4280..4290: -4.14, 1.73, 1.71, 1.72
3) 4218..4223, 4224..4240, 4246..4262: 2.79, 1.96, 1.94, 1.95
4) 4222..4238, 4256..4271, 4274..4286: -1.31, 1.61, 1.81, 1.74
